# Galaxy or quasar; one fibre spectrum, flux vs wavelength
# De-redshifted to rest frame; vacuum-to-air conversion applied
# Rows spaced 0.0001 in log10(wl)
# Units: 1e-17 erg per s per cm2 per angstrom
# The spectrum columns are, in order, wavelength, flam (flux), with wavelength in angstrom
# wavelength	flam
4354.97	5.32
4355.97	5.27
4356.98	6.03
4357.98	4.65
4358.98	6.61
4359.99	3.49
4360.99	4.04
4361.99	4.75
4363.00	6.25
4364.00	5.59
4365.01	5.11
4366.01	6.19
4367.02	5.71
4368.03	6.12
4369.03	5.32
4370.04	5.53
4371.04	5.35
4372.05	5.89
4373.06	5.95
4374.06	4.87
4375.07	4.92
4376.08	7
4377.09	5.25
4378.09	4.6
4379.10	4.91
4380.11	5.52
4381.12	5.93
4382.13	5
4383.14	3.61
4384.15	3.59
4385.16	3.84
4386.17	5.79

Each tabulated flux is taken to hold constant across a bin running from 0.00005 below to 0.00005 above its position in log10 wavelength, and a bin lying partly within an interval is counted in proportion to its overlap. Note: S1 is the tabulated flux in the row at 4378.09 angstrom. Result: 4.6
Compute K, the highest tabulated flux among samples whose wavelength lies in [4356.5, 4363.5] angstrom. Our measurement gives 6.61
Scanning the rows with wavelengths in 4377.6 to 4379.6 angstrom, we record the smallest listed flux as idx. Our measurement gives 4.6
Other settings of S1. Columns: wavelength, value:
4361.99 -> 4.75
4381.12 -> 5.93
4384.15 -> 3.59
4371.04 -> 5.35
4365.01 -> 5.11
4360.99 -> 4.04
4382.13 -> 5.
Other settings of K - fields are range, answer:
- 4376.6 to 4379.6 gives 5.25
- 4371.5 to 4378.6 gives 7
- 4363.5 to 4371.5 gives 6.19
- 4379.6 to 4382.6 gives 5.93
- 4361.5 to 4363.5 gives 6.25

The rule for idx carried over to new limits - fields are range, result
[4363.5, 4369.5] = 5.11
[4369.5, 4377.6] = 4.87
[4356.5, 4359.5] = 4.65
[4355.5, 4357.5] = 5.27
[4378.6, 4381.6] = 4.91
